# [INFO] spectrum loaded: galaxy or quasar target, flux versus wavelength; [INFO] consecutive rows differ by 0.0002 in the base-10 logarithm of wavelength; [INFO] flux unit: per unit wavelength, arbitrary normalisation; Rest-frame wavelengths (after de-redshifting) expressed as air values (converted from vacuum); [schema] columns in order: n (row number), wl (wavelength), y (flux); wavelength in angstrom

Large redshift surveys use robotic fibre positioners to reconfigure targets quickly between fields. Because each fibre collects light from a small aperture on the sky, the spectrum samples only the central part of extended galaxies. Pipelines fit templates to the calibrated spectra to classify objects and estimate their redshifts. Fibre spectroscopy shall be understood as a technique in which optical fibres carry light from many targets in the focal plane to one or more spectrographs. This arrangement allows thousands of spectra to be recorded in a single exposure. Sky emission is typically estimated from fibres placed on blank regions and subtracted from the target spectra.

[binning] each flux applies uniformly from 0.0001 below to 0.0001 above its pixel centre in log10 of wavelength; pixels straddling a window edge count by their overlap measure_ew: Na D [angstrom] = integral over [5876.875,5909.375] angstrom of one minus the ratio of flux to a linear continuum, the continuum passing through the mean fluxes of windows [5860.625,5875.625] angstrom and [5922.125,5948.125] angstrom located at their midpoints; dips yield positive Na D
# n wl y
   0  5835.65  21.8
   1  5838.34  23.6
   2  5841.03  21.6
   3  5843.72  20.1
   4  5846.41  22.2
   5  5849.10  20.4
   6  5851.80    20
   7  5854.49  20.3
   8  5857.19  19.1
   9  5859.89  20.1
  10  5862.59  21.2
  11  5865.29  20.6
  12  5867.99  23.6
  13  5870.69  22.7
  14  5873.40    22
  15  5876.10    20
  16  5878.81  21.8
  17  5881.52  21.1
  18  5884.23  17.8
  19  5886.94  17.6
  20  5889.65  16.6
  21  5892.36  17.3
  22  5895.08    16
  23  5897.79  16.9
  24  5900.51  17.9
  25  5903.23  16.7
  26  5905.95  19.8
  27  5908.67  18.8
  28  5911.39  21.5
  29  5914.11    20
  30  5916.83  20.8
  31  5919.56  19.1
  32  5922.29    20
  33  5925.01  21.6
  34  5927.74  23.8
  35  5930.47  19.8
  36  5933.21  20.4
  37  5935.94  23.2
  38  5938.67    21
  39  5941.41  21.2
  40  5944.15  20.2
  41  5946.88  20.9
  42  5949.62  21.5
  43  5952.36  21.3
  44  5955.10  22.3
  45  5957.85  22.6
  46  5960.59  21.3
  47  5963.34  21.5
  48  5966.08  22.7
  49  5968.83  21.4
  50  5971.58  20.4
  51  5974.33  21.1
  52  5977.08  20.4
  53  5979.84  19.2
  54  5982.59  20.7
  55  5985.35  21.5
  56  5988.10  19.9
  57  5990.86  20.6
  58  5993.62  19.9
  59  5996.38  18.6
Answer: 5.1 angstrom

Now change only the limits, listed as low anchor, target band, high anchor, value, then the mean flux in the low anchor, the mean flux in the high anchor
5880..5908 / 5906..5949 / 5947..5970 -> -2.0 angstrom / 17.8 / 21.8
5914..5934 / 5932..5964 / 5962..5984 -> -1.0 angstrom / 20.7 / 20.9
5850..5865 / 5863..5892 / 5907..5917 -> -0.2 angstrom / 20.2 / 20.2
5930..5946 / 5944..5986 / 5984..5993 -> -0.8 angstrom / 21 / 20.6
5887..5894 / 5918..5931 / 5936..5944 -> -0.6 angstrom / 17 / 21.3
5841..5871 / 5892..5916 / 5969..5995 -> 2.7 angstrom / 20.9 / 20.5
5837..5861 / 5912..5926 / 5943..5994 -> 0.4 angstrom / 20.8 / 21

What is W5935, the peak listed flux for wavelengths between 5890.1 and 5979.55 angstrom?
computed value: 23.8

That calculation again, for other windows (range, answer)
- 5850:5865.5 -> 21.2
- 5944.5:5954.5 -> 21.5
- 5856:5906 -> 23.6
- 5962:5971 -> 22.7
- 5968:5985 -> 21.4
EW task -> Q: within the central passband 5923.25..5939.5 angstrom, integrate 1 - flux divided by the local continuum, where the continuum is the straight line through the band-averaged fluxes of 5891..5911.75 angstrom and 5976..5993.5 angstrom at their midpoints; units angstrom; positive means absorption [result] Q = -2.4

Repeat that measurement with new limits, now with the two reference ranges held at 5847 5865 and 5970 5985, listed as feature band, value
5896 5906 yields 1.41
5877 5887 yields 0.23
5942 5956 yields -0.54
